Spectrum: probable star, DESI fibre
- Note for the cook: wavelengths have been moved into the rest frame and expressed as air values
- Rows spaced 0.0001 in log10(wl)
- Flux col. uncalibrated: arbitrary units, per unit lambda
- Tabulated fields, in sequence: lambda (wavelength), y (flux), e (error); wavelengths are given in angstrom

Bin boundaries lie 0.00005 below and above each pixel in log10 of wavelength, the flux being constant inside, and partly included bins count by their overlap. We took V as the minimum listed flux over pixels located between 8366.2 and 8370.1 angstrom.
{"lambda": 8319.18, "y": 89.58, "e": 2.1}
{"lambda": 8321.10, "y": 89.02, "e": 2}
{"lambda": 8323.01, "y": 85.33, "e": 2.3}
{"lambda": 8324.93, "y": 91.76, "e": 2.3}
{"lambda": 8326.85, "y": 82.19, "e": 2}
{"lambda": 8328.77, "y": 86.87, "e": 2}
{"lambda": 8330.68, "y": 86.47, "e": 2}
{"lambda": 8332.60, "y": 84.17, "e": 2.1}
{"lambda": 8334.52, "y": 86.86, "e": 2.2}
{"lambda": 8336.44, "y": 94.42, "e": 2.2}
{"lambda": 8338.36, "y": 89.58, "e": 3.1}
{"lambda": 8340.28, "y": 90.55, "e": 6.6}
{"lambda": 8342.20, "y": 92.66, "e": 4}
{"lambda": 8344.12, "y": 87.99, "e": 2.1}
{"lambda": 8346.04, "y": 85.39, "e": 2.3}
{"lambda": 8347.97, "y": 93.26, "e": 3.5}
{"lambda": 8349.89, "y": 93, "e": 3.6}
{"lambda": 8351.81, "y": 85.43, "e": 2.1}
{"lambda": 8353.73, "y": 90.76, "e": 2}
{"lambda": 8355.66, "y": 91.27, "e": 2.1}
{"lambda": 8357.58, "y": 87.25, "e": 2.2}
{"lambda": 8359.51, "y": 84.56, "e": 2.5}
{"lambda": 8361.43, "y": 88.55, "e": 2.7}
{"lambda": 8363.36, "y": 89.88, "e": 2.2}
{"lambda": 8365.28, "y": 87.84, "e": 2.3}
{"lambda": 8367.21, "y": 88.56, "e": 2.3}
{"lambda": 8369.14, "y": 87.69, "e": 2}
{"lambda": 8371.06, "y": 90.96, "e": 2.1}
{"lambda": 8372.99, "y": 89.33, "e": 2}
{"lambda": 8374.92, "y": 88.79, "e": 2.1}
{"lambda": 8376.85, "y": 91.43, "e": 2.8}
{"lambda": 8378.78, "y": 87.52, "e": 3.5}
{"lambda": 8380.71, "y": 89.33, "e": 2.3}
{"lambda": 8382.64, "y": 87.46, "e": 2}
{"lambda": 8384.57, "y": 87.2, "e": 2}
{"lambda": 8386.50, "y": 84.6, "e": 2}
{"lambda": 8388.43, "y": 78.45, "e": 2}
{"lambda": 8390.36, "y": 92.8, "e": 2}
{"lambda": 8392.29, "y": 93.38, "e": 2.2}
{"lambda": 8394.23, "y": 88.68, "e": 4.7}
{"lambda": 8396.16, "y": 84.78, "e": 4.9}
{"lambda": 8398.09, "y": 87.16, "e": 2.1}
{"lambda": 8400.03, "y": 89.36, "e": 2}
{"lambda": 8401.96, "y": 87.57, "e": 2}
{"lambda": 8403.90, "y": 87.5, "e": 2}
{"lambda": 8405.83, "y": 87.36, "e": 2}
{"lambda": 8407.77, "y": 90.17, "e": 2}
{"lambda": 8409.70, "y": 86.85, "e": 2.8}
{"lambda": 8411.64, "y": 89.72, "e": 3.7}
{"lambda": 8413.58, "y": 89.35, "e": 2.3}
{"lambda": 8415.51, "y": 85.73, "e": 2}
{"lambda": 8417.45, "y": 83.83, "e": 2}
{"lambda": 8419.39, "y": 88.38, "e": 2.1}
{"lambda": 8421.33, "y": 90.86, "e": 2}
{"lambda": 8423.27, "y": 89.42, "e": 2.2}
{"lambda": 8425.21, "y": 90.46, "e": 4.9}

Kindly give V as 87.69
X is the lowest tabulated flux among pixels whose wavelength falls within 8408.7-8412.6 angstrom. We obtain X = 86.85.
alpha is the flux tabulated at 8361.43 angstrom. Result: 88.55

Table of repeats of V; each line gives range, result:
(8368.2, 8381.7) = 87.52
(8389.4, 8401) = 84.78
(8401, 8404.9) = 87.5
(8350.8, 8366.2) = 84.56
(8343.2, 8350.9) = 85.39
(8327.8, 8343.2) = 84.17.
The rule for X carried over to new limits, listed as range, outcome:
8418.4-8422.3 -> 88.38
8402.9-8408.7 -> 87.36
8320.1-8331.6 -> 82.19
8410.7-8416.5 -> 85.73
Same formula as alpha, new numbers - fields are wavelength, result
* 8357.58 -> 87.25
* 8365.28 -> 87.84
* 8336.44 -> 94.42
